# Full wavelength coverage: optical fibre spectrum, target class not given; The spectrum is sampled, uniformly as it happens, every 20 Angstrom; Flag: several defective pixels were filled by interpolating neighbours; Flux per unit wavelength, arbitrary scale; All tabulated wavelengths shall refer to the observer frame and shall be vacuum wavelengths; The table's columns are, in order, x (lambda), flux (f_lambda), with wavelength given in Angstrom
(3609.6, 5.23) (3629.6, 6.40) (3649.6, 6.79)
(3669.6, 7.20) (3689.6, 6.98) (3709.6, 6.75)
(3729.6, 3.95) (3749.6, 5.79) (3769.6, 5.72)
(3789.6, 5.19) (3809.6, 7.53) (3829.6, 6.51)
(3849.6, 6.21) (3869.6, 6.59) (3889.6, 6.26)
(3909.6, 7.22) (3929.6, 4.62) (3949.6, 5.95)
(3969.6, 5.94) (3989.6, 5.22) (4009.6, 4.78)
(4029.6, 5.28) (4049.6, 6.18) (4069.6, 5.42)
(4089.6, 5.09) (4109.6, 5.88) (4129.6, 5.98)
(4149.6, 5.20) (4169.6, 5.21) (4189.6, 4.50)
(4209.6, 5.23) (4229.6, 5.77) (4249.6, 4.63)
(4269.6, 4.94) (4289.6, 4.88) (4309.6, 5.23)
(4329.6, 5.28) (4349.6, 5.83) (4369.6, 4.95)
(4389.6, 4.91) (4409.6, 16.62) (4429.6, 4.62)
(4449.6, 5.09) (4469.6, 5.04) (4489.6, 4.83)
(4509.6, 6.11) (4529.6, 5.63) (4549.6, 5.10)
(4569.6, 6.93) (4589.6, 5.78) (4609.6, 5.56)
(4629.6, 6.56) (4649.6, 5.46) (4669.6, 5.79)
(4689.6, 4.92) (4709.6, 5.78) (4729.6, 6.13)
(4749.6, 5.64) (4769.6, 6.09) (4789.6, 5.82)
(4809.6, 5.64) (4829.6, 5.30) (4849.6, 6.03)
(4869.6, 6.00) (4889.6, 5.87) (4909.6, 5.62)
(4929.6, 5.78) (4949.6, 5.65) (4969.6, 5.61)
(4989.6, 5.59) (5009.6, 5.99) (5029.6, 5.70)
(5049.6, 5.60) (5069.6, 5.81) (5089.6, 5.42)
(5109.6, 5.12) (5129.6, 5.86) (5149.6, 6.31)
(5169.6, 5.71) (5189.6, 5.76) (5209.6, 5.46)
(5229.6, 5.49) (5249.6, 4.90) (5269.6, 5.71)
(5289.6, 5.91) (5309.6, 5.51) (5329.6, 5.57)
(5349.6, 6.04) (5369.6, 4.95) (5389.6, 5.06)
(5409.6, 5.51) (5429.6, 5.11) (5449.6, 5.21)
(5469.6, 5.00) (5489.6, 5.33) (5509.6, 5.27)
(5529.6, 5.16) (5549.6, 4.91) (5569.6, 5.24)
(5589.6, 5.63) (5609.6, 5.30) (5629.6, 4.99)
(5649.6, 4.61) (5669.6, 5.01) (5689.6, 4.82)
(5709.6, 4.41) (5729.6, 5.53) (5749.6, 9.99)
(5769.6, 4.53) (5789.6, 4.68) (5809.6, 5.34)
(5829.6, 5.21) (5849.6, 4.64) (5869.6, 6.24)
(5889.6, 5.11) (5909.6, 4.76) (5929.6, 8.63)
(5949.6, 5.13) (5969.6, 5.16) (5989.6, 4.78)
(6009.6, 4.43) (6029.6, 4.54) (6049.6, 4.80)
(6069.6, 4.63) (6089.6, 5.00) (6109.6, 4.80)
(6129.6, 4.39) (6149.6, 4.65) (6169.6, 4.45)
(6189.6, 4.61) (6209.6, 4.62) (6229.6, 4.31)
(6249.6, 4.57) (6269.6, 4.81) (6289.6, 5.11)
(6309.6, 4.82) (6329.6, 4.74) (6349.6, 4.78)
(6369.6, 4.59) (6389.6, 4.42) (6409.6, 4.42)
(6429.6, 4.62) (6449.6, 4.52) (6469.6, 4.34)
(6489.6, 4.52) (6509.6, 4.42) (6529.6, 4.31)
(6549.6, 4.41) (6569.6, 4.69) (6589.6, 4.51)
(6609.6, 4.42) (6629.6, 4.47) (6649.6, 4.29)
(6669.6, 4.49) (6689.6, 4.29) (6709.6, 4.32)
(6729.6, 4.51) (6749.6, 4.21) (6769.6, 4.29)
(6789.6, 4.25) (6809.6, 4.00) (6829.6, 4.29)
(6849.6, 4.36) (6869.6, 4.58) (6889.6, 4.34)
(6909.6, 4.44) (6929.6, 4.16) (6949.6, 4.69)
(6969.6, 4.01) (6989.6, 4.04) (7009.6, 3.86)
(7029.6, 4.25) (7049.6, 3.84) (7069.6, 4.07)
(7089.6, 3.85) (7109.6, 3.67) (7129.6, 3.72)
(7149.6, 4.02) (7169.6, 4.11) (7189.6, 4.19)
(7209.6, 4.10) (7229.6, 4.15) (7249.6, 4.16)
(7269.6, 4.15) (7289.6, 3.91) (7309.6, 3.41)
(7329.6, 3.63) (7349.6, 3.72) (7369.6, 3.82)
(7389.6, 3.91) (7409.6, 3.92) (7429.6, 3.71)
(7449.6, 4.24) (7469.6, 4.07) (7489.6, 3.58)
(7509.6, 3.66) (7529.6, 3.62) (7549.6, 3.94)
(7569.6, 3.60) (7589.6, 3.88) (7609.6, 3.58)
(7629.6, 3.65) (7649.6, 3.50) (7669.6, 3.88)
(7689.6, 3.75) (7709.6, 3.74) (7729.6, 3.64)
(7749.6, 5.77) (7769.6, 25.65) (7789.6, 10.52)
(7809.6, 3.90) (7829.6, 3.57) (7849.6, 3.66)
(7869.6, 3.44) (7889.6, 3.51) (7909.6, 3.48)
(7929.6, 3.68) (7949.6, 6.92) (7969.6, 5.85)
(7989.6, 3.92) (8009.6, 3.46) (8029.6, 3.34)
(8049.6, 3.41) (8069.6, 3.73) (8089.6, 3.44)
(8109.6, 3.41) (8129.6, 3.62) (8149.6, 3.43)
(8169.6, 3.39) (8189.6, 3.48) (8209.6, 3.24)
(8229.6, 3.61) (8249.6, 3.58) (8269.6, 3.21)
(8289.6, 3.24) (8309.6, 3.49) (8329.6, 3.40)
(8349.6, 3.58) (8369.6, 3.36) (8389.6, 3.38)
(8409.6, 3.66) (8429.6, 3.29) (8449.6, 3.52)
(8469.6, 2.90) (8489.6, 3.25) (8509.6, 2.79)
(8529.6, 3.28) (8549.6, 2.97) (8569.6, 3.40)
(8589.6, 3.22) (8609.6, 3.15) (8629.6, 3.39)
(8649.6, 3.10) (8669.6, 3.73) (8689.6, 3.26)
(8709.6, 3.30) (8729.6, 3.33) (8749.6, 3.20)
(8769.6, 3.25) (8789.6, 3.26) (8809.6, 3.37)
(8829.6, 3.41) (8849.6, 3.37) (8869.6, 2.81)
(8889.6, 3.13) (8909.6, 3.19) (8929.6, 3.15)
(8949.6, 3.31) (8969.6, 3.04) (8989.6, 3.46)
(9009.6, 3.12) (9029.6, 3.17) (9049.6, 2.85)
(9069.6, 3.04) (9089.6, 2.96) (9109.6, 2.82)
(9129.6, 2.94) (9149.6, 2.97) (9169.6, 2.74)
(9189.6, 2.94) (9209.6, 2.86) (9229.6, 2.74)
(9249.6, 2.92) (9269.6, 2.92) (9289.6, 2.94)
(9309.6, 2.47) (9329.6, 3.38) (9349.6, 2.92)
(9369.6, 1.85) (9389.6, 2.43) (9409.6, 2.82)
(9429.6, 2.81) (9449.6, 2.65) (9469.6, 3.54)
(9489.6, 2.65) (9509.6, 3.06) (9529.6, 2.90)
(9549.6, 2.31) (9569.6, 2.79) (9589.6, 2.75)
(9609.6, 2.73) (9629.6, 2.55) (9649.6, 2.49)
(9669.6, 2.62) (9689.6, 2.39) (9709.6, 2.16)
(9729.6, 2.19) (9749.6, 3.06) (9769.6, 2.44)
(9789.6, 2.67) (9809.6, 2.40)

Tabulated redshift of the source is 0.18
